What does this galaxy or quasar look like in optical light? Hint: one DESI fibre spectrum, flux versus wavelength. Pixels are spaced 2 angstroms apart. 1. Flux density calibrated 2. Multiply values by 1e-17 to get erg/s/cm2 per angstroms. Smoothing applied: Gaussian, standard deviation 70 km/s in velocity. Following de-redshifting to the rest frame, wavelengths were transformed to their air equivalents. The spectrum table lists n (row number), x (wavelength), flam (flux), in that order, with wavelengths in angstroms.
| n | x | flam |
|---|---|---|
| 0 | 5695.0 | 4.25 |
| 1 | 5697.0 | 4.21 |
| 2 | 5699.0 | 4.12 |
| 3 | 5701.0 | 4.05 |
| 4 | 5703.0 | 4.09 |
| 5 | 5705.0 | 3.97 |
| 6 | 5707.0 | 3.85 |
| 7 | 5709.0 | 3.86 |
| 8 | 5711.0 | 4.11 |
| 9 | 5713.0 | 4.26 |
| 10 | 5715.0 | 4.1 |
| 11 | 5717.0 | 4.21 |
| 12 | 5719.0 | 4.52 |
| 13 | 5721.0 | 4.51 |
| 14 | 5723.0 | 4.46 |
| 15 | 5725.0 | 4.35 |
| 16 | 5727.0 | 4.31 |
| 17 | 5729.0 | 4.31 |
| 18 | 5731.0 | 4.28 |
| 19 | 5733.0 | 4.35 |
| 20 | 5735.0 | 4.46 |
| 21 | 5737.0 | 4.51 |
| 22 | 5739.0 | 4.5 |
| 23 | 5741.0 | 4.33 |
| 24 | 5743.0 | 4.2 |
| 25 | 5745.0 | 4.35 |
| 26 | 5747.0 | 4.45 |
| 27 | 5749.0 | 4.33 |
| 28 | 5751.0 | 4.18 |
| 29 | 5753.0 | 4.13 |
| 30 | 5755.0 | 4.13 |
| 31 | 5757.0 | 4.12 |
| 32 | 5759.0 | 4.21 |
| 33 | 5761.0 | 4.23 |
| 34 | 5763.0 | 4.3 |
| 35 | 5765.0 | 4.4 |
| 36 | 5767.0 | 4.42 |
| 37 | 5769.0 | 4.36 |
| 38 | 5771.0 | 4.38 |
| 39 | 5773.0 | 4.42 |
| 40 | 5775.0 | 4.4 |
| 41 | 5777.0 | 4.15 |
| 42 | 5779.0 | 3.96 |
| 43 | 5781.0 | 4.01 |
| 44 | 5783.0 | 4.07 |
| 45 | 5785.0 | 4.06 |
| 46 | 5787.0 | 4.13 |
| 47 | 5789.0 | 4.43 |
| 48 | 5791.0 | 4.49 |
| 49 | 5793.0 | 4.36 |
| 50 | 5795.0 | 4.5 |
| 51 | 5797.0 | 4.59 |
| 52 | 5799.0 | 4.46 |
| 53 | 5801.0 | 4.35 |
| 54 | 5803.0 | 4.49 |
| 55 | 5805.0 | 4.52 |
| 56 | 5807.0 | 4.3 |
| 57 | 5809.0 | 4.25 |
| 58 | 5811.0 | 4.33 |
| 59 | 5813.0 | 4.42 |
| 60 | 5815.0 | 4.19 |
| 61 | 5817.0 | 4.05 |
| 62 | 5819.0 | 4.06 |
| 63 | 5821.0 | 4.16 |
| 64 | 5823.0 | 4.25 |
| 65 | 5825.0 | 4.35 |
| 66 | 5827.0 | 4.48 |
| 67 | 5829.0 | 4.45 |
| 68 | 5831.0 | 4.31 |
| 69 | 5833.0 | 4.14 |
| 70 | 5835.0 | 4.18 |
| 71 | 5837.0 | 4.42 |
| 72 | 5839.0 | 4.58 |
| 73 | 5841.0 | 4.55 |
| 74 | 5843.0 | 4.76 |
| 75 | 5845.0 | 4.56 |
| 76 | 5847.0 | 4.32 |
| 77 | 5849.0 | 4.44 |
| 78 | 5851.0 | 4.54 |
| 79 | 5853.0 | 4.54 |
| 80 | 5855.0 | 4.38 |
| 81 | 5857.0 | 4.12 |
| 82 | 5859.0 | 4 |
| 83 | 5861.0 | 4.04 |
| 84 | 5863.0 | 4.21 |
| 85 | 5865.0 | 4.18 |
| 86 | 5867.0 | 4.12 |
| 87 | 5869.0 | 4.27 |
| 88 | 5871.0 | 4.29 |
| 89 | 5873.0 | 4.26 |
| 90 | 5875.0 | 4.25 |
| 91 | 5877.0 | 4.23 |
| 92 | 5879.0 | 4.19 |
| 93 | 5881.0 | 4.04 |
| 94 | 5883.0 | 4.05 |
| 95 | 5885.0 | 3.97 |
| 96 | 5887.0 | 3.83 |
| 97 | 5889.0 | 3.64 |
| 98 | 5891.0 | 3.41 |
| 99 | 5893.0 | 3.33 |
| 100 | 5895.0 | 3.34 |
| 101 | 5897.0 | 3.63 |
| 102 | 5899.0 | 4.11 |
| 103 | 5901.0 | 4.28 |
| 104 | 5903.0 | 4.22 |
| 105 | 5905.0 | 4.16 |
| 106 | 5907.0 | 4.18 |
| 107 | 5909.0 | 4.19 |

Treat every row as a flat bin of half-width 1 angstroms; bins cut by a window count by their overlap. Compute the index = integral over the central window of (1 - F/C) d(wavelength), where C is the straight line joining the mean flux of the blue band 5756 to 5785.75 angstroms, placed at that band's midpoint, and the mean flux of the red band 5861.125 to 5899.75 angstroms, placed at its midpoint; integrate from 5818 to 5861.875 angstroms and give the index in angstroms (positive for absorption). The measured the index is -3.0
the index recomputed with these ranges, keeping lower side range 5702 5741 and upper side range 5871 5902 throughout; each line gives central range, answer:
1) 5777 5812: -1.7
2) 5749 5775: -0.6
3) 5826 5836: -0.7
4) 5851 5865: -0.9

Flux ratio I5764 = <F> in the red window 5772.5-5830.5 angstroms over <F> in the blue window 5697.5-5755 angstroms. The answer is 1.01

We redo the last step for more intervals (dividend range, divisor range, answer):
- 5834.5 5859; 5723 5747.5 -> 1.02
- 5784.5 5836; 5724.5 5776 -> 1.00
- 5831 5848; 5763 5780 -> 1.03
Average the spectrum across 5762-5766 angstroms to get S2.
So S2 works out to 4.35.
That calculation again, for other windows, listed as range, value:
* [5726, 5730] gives 4.31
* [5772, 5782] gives 4.19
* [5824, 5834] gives 4.35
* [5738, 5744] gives 4.34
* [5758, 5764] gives 4.25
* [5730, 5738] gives 4.4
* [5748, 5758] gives 4.18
